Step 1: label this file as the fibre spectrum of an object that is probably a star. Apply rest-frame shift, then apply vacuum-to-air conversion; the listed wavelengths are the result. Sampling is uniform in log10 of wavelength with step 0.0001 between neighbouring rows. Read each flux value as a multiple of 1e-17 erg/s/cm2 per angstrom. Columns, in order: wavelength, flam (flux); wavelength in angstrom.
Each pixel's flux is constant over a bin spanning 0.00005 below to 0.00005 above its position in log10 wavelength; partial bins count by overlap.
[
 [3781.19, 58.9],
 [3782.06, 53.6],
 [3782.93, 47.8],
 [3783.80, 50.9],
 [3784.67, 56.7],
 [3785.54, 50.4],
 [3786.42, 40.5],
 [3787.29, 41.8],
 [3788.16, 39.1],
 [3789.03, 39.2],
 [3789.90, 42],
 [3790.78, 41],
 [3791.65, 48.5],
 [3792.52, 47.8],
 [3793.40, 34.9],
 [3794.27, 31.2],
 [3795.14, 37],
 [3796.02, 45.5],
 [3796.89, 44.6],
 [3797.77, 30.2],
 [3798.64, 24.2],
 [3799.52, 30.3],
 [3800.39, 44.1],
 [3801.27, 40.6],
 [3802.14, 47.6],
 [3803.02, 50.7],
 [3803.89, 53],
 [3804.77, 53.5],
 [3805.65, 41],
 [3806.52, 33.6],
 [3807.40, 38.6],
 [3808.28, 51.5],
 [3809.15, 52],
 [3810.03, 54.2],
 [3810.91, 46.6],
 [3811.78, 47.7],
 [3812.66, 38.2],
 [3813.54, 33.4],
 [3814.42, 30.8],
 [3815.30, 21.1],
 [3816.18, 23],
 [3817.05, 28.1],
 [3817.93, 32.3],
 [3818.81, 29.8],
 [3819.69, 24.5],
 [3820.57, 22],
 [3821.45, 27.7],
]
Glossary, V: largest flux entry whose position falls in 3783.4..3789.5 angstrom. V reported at 56.7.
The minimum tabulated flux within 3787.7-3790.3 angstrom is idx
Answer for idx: 39.1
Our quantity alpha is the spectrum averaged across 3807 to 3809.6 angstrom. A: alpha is 47.5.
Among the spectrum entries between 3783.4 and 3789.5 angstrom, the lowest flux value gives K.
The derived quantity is 39.1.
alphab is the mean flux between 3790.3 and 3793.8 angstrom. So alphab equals 43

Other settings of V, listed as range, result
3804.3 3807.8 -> 53.5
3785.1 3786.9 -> 50.4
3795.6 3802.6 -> 47.6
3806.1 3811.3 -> 54.2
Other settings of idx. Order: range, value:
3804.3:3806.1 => 41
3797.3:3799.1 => 24.2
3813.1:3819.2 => 21.1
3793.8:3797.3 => 31.2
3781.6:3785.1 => 47.8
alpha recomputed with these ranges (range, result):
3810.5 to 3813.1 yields 44.2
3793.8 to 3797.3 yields 39.6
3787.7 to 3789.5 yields 39.4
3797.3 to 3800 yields 28.7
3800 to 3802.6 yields 44.1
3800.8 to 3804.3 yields 47.9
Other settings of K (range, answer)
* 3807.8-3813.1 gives 38.2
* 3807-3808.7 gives 38.6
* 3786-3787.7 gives 40.5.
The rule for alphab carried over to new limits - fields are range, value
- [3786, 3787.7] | 41.2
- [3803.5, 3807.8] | 43.8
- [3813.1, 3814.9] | 31.8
